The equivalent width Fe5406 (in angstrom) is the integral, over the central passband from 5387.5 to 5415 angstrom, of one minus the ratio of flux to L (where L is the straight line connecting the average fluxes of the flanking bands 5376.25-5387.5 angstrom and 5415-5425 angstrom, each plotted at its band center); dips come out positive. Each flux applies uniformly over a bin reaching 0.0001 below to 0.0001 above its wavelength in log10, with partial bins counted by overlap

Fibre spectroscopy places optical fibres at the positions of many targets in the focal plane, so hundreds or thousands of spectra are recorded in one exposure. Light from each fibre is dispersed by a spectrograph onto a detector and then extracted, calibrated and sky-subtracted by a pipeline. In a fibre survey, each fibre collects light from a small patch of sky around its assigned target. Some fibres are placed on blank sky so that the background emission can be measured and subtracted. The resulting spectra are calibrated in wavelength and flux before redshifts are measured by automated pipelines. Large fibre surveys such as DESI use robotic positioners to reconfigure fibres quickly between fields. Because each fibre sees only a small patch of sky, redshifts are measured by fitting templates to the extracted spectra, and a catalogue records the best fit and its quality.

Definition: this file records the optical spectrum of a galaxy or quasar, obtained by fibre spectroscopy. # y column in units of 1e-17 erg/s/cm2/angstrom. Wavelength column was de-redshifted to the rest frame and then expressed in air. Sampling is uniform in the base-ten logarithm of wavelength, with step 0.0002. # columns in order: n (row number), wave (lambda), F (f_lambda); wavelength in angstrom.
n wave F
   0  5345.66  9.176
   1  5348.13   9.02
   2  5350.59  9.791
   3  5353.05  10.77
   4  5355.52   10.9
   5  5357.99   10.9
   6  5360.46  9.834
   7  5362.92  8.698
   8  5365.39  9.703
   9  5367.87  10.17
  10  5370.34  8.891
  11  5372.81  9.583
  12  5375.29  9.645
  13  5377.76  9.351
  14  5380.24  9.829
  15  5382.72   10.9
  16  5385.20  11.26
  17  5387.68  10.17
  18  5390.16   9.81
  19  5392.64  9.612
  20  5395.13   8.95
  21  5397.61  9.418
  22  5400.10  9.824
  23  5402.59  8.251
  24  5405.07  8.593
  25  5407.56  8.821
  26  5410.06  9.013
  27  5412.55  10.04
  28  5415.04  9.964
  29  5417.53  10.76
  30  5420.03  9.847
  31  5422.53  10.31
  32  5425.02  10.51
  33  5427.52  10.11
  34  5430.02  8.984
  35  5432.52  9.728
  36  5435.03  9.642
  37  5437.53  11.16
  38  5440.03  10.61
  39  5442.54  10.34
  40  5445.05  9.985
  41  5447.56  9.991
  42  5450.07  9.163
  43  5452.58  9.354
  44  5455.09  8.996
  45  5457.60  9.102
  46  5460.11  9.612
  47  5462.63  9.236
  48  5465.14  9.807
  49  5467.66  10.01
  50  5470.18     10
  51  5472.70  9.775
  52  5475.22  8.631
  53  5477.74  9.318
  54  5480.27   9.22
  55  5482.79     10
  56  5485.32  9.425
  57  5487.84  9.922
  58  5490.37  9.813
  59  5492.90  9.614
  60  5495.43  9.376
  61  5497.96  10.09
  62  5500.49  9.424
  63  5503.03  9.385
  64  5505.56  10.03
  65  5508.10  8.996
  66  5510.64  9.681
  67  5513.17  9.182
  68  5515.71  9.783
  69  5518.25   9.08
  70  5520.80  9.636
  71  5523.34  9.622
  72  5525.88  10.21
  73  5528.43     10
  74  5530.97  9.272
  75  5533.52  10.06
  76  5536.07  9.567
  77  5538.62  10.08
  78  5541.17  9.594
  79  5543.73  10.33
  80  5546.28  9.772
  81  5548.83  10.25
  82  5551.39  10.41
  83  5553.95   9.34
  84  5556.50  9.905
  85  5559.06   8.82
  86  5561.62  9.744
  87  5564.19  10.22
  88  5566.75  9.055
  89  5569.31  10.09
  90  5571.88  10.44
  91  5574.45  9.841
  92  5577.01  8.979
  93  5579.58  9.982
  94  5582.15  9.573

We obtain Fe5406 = 2.6 angstrom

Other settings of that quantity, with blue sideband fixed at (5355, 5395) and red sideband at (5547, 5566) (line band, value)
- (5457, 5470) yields 0.3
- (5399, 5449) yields 0.3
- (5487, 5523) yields 0.9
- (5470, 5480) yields 0.5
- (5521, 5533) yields 0.0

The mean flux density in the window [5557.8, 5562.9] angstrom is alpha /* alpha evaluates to 9.28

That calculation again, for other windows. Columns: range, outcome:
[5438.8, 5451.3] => 10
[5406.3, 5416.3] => 9.46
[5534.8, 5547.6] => 9.87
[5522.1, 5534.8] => 9.84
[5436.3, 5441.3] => 10.9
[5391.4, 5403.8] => 9.21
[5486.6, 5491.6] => 9.86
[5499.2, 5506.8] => 9.61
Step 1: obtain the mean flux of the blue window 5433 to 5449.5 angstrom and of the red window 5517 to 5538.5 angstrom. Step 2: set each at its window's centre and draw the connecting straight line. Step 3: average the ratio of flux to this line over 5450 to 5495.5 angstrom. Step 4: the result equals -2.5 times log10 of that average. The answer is 0.06 mag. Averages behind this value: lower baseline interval 10.2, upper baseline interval 9.7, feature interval 9.51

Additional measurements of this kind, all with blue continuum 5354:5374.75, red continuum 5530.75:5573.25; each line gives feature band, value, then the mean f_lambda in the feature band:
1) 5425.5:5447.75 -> -0.03 mag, 10.1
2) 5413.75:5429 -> -0.04 mag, 10.2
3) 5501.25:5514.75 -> 0.04 mag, 9.46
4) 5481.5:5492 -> 0.01 mag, 9.79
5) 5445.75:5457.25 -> 0.05 mag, 9.39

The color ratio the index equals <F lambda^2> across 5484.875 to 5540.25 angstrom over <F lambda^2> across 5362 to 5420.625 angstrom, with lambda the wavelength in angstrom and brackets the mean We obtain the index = 1.05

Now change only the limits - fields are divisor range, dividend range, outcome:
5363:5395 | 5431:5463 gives 1.02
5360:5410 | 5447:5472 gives 1.03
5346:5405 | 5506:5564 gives 1.05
